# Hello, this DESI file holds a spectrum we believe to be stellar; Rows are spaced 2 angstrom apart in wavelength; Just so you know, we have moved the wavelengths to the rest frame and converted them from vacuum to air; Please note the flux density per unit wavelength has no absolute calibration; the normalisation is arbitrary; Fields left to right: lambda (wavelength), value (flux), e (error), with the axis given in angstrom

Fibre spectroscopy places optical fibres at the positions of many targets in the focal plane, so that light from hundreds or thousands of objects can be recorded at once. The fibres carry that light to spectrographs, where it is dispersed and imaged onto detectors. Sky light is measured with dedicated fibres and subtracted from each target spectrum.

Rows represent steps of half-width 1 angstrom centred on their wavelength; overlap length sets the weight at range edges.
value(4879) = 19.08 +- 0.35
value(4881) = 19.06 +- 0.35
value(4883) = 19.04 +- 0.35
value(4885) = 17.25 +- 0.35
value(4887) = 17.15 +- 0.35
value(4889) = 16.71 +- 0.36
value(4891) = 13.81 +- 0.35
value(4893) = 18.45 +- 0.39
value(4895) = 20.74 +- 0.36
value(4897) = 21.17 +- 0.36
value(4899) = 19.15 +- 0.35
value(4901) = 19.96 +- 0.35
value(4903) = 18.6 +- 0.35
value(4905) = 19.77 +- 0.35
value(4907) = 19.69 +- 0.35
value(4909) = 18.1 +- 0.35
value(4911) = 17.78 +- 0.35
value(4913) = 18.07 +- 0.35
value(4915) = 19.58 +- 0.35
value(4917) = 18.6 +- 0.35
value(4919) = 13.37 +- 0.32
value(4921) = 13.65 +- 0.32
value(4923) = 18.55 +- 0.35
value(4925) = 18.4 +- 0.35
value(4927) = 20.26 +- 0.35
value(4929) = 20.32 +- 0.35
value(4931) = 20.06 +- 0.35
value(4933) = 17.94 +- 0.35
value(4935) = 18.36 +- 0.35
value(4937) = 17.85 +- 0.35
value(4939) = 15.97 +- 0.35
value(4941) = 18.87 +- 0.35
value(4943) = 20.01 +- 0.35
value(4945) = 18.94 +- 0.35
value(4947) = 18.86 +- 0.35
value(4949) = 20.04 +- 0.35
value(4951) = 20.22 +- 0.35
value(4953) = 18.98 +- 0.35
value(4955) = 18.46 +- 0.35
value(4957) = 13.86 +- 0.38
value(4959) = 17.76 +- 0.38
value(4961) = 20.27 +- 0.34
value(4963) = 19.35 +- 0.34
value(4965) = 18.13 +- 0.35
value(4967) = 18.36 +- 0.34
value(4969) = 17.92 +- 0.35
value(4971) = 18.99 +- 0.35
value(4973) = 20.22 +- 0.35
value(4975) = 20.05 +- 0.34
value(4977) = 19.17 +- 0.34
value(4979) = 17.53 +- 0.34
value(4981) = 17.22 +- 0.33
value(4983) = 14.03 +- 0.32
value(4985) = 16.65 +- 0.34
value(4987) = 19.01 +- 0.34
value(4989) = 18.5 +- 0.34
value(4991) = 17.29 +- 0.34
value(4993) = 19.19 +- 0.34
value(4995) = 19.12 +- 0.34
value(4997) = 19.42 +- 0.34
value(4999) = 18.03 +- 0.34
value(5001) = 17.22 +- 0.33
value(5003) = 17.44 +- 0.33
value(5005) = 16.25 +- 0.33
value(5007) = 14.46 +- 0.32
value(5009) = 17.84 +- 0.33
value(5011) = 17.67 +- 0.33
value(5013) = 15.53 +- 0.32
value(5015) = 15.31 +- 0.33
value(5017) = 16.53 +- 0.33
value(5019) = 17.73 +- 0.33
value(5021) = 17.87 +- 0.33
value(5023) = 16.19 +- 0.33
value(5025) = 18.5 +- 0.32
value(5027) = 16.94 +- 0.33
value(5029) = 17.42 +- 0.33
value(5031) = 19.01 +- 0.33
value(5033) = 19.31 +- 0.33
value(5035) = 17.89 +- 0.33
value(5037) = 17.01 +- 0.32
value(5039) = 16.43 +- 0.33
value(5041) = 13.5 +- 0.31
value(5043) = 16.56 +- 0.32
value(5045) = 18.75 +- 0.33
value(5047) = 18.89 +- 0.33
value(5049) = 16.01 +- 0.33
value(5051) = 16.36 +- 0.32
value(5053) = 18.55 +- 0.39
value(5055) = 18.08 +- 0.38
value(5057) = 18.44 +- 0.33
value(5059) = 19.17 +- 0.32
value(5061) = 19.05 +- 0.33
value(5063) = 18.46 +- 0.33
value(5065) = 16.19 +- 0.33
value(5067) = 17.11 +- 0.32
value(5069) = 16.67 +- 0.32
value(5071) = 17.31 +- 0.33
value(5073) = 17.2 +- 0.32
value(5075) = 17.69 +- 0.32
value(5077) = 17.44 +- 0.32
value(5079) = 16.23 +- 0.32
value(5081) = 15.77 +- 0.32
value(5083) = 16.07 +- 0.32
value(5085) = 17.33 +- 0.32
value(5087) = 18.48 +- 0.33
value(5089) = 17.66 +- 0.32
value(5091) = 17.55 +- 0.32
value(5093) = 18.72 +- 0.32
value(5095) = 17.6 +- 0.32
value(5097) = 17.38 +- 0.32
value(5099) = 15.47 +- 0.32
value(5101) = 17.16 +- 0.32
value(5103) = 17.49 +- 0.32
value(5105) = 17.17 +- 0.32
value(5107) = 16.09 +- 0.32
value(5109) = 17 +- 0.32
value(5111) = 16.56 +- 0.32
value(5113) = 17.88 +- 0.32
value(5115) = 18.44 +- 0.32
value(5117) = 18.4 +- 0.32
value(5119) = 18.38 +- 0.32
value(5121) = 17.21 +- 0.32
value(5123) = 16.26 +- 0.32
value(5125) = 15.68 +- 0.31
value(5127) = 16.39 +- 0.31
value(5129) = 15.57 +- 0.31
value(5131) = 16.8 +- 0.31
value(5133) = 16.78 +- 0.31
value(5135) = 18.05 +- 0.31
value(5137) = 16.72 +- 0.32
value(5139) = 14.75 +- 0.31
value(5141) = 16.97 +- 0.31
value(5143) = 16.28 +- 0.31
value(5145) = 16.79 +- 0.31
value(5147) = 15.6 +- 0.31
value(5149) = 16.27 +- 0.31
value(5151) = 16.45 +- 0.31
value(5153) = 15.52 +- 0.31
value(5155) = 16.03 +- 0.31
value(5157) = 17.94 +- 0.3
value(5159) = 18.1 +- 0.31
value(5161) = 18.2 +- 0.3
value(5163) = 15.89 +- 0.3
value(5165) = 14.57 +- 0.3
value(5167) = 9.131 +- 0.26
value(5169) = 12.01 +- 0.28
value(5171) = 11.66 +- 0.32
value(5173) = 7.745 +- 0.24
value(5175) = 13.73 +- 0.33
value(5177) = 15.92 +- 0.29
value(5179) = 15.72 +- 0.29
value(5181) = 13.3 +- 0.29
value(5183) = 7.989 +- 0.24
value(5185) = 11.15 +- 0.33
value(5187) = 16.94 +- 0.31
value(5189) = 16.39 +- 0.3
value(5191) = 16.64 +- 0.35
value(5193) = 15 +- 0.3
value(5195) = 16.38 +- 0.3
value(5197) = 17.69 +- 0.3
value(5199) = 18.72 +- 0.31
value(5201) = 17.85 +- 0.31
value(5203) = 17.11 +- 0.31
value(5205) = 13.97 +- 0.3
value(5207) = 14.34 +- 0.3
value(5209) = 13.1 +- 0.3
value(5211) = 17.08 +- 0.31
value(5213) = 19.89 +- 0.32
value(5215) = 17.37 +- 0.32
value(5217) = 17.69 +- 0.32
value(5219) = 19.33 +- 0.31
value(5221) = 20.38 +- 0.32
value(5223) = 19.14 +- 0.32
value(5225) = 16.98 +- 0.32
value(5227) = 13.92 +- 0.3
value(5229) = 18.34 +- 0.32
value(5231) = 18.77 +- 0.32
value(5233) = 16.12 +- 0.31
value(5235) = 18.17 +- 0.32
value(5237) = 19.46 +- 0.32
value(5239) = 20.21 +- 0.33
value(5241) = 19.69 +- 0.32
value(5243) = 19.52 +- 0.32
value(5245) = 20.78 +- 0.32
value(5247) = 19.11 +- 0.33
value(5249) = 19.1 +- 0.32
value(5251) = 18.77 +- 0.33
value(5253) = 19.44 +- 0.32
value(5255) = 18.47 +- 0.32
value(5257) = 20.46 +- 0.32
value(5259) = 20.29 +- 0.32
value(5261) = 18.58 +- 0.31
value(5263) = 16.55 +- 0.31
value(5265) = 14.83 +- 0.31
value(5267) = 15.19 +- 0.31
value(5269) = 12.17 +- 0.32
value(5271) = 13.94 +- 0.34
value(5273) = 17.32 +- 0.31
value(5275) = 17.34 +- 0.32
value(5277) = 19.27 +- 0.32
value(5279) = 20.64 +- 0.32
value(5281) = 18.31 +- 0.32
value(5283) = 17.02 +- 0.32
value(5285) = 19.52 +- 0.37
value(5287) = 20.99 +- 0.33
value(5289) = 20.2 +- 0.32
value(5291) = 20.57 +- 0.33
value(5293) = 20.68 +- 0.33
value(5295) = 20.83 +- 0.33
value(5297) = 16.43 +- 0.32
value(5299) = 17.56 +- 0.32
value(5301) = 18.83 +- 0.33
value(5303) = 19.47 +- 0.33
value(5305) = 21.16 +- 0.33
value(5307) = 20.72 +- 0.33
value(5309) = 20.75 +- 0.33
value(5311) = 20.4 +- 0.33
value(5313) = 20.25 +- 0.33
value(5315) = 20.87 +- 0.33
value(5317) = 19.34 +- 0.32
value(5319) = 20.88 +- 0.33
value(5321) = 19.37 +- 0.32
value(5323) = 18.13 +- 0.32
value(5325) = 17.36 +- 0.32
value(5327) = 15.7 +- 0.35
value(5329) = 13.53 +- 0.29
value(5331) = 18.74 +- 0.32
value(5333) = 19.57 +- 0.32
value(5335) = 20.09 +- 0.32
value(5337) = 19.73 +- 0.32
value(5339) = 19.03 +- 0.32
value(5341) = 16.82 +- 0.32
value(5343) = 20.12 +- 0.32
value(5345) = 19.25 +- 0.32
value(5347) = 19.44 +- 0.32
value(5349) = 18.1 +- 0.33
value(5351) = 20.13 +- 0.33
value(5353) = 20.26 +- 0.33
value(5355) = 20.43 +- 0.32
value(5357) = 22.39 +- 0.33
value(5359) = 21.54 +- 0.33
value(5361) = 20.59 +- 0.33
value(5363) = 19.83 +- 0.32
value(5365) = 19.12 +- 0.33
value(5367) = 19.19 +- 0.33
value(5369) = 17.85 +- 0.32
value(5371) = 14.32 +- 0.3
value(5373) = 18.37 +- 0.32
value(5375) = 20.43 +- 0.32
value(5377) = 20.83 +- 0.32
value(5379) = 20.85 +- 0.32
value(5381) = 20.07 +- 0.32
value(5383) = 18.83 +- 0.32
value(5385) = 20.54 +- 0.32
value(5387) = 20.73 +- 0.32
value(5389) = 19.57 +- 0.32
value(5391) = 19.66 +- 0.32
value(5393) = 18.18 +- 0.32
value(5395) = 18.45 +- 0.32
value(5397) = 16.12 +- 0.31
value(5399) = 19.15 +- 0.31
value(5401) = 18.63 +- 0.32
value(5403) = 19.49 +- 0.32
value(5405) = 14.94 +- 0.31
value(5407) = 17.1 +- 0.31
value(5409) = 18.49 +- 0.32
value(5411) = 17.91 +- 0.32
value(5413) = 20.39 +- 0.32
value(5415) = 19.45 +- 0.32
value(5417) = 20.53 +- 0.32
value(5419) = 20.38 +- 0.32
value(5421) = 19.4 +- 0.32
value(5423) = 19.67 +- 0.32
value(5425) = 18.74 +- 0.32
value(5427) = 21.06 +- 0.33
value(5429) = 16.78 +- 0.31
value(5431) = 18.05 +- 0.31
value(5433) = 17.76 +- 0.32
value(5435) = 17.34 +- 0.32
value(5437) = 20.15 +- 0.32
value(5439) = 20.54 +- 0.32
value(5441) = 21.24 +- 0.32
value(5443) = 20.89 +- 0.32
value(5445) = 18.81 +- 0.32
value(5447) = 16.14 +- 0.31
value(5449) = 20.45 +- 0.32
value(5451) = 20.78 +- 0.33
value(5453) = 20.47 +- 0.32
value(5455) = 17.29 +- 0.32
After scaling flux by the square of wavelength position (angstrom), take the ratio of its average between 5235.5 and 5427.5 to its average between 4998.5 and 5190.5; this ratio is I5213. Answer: 1.26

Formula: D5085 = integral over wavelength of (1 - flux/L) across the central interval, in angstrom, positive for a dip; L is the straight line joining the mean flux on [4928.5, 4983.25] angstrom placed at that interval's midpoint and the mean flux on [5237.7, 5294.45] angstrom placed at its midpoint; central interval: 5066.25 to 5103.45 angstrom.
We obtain 2.8 angstrom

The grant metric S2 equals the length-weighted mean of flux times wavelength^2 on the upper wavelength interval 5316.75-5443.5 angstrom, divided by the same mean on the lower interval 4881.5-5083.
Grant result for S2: 1.24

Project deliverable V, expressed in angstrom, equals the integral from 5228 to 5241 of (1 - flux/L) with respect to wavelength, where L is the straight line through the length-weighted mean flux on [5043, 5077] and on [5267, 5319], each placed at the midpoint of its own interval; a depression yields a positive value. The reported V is 0.0 angstrom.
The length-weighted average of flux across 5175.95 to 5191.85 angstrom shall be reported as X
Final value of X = 14.2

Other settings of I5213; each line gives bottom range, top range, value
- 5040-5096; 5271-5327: 1.21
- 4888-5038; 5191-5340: 1.14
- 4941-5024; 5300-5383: 1.24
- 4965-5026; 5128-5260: 1.02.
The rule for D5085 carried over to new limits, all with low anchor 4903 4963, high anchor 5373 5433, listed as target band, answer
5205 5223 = 1.44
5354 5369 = -0.98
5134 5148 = 1.68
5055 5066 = 0.19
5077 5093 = 1.26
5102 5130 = 2.43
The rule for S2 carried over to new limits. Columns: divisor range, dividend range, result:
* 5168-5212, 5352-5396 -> 1.44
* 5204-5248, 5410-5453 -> 1.17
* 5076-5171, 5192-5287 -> 1.12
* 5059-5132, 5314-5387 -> 1.23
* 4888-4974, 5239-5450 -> 1.21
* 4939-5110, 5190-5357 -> 1.15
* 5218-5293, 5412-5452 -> 1.13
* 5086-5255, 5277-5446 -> 1.24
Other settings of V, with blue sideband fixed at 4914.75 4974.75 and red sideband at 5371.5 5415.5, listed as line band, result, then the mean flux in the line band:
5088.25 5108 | 1.5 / 17.2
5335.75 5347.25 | -0.1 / 19.1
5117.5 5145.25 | 3.0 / 16.6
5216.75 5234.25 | 0.8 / 17.9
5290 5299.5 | -0.2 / 19.3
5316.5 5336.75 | 0.6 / 18.3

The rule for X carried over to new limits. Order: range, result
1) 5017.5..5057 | 17.4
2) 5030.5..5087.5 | 17.4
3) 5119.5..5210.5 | 15.4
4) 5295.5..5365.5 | 19.3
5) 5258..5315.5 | 18.6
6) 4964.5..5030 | 17.6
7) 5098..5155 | 16.7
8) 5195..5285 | 17.8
